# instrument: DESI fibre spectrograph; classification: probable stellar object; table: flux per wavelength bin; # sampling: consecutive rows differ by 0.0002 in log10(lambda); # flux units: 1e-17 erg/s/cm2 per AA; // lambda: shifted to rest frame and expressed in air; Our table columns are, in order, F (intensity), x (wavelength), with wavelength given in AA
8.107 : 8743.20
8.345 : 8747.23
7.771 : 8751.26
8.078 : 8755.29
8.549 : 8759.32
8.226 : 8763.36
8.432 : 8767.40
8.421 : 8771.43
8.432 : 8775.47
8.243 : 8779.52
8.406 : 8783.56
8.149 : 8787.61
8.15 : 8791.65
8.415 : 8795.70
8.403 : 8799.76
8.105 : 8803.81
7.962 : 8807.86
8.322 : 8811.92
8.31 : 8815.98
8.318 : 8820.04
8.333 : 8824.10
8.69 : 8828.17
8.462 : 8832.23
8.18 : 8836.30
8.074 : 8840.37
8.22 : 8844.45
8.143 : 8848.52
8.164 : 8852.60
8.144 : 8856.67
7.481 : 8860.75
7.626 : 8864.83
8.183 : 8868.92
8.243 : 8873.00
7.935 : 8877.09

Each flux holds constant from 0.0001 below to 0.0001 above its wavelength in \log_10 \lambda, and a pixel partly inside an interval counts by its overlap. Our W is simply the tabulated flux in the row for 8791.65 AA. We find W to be 8.15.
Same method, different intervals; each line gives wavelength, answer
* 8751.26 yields 7.771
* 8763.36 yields 8.226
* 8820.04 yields 8.318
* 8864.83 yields 7.626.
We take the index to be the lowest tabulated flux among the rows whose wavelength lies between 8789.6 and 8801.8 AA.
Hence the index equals 8.15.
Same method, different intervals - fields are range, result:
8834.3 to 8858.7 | 8.074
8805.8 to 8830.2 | 7.962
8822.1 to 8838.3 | 8.18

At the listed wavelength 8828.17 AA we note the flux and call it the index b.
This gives 8.69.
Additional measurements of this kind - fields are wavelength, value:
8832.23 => 8.462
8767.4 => 8.432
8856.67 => 8.144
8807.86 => 7.962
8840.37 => 8.074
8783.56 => 8.406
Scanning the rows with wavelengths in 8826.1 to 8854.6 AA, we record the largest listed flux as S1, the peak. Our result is 8.69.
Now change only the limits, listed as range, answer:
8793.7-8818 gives 8.415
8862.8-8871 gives 8.183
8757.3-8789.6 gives 8.549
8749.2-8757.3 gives 8.078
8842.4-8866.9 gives 8.22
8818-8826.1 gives 8.333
